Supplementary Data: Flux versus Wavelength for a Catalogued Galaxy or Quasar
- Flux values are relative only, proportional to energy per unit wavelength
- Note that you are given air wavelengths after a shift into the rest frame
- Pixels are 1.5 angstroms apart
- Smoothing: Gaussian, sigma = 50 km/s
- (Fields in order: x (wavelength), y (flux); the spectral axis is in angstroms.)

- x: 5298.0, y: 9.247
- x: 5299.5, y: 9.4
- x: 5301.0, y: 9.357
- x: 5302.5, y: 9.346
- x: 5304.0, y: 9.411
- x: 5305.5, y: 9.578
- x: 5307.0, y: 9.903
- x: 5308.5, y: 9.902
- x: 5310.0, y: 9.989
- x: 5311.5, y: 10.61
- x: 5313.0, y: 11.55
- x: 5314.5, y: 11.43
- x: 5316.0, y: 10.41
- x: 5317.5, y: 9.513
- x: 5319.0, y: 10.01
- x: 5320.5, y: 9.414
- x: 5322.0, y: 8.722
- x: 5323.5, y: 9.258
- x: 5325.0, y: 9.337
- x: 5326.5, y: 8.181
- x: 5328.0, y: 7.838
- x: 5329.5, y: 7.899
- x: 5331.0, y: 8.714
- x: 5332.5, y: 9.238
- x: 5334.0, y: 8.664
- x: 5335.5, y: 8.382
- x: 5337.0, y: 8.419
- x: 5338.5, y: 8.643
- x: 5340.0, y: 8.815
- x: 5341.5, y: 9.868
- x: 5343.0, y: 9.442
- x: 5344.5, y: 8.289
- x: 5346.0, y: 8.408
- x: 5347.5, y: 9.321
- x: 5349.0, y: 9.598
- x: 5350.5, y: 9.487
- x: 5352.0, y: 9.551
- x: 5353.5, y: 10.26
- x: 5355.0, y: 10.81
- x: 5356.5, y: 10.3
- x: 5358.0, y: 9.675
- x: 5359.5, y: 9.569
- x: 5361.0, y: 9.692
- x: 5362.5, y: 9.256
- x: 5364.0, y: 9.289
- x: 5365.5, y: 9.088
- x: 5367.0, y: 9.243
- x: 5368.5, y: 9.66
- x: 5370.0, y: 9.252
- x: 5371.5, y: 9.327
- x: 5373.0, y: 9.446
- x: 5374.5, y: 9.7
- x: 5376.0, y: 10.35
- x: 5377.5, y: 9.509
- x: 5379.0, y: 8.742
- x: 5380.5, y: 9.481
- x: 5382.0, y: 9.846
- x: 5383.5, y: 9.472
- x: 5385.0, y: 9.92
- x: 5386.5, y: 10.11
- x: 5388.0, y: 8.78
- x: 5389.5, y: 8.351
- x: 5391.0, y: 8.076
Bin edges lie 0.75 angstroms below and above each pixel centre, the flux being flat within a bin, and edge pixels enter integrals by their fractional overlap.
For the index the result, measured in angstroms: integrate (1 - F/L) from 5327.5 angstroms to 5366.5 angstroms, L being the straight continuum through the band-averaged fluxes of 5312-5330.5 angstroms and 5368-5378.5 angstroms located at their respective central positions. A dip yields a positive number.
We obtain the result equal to 1.4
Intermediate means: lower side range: 9.47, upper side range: 9.58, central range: 9.18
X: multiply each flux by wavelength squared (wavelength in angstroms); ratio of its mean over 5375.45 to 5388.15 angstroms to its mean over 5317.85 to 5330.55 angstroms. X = 1.11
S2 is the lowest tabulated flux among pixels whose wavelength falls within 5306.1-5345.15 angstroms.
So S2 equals 7.838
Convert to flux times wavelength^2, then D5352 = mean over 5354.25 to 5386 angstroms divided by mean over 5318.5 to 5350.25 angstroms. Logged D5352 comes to 1.1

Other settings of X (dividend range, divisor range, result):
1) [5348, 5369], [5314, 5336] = 1.07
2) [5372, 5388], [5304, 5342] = 1.05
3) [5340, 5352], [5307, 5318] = 0.89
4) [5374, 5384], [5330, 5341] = 1.12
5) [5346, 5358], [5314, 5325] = 1.02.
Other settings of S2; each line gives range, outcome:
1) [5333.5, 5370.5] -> 8.289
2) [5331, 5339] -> 8.382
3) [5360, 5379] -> 8.742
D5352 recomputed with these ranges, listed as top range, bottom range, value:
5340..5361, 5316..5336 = 1.08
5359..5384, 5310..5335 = 1.02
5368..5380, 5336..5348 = 1.08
